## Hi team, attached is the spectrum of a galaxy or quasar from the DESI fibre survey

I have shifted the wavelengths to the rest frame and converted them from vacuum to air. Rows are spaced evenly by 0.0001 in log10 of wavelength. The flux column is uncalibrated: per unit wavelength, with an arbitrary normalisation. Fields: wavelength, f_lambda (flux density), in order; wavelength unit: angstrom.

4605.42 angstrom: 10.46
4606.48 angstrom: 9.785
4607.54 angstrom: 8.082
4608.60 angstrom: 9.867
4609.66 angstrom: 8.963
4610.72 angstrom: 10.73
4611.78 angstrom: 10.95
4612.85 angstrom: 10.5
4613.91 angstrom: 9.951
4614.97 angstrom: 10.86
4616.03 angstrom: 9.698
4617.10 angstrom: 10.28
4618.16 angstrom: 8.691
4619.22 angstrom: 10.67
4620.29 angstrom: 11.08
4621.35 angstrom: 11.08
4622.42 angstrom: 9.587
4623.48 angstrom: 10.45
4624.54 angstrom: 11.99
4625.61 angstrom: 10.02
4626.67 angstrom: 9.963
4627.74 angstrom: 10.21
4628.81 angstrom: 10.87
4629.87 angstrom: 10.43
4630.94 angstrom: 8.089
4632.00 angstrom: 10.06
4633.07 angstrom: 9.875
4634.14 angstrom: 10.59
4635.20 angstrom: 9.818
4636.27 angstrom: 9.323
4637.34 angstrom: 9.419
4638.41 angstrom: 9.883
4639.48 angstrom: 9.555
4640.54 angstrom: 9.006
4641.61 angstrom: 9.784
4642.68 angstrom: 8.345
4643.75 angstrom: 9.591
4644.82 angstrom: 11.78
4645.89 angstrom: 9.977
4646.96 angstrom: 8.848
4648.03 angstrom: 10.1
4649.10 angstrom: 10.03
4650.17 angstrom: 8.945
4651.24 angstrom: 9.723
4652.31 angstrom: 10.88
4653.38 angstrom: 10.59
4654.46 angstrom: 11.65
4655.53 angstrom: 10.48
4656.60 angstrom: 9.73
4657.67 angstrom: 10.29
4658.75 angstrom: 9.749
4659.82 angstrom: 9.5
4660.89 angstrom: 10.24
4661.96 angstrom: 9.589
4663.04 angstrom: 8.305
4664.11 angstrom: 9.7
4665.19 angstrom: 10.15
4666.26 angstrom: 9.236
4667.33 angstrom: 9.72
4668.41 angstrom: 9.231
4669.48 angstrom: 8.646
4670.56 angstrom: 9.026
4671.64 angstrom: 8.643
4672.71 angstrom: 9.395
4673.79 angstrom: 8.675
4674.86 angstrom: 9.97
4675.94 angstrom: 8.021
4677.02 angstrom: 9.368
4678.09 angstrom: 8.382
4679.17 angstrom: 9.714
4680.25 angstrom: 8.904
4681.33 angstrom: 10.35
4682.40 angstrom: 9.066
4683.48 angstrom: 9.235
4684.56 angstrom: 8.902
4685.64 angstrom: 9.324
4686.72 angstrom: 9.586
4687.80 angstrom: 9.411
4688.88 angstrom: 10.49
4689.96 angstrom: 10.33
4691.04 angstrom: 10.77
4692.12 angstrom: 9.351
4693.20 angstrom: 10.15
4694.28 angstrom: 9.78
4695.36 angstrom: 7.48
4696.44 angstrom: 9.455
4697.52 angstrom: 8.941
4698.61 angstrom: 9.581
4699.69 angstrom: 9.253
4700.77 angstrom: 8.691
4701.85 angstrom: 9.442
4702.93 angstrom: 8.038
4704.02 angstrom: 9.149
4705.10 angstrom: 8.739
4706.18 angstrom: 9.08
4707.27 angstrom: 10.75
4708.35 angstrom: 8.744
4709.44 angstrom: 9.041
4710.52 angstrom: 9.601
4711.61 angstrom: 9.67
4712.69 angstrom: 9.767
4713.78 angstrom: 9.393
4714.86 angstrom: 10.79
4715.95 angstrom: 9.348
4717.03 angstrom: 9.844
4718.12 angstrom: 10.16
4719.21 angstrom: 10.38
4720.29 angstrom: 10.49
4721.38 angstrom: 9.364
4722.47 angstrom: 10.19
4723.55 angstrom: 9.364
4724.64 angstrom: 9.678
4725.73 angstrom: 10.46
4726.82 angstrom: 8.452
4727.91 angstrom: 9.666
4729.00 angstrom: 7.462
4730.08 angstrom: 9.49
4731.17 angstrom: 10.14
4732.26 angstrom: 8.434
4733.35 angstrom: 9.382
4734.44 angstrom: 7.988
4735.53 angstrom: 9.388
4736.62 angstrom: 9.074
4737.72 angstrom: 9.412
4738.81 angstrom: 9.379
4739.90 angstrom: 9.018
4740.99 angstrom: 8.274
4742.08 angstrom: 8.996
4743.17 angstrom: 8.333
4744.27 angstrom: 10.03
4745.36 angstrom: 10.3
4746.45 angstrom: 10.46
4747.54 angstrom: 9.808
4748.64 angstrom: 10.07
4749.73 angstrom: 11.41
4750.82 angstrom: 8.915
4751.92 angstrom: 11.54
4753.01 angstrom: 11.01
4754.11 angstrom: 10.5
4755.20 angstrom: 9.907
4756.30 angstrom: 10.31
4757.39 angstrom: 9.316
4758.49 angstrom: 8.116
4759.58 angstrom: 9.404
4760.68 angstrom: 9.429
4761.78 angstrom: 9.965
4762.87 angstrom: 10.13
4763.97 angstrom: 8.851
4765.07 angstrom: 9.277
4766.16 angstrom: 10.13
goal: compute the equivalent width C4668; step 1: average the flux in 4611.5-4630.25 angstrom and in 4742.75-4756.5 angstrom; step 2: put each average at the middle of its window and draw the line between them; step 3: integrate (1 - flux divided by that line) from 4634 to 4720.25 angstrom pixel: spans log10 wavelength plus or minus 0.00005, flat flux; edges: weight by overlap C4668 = 6.3 angstrom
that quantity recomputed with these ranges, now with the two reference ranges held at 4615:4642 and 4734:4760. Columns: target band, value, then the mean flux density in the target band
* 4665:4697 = 1.6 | 9.35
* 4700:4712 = 0.7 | 9.17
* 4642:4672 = 0.6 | 9.74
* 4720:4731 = 0.3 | 9.46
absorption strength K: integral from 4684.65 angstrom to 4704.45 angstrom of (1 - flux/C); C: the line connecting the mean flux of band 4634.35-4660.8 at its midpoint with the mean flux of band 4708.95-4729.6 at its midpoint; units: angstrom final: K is 0.7 angstrom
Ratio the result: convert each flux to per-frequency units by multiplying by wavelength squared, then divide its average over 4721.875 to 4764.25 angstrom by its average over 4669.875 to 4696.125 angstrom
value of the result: 1.0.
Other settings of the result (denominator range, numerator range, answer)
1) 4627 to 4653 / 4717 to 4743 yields 0.99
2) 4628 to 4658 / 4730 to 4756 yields 1.01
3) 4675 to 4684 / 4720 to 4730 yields 1.05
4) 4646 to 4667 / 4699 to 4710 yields 0.94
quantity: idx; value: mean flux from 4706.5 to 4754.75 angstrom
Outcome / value 9.63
